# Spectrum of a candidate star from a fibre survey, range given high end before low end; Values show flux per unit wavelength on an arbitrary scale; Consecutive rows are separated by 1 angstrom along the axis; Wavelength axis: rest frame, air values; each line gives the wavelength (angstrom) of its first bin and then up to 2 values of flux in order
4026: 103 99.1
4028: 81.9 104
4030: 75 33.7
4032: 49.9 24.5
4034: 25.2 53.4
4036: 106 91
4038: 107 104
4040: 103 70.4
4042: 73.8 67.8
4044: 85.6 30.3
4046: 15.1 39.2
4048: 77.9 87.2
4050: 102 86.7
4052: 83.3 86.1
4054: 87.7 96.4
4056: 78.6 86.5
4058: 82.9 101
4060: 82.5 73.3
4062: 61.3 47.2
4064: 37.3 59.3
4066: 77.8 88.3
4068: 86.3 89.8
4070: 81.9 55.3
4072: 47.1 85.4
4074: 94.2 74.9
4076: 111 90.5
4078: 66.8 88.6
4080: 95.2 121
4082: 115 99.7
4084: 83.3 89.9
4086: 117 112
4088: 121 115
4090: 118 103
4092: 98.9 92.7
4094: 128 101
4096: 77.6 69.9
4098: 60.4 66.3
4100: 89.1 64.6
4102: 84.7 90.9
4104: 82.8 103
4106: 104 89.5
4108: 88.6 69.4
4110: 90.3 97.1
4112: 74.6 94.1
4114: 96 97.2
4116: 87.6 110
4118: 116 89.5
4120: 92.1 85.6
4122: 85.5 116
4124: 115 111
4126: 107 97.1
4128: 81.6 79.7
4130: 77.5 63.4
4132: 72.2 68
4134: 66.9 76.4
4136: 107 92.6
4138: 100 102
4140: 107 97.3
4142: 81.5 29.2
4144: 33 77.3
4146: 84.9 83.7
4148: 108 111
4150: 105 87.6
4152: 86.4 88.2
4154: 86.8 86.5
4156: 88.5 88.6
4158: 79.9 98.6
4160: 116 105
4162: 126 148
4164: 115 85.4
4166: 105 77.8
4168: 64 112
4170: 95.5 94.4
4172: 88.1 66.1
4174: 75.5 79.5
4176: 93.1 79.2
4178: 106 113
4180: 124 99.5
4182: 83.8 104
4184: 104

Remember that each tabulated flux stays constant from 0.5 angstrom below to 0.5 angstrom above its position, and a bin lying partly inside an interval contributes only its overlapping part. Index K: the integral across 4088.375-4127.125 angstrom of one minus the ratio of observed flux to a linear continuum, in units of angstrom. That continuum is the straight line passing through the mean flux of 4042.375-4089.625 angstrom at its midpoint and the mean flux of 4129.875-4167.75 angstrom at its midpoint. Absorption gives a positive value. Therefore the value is -3.5 angstrom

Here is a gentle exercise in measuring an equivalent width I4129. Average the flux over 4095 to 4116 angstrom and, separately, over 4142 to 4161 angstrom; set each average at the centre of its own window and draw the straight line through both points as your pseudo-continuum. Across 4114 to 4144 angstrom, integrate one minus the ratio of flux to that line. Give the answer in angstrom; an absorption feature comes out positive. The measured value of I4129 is -1.3 angstrom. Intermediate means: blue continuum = 85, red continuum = 85.9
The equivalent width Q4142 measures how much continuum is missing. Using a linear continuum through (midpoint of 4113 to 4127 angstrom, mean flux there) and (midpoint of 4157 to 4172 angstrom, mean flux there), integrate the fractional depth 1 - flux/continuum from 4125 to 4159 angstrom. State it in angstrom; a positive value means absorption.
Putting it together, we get 5.1 angstrom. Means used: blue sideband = 100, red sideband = 101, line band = 85.5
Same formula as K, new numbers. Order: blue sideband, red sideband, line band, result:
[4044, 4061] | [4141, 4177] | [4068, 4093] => -4.5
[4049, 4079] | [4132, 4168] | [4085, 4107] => -3.0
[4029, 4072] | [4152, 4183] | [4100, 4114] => -0.6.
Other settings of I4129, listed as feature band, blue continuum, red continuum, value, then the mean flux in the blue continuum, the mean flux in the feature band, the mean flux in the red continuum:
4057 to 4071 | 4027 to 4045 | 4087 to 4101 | 1.6 angstrom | 73.4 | 74.3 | 94.9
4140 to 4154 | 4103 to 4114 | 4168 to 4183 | 1.2 angstrom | 89.7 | 83.6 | 92.9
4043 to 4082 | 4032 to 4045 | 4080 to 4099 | 3.8 angstrom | 73.2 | 77.8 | 100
